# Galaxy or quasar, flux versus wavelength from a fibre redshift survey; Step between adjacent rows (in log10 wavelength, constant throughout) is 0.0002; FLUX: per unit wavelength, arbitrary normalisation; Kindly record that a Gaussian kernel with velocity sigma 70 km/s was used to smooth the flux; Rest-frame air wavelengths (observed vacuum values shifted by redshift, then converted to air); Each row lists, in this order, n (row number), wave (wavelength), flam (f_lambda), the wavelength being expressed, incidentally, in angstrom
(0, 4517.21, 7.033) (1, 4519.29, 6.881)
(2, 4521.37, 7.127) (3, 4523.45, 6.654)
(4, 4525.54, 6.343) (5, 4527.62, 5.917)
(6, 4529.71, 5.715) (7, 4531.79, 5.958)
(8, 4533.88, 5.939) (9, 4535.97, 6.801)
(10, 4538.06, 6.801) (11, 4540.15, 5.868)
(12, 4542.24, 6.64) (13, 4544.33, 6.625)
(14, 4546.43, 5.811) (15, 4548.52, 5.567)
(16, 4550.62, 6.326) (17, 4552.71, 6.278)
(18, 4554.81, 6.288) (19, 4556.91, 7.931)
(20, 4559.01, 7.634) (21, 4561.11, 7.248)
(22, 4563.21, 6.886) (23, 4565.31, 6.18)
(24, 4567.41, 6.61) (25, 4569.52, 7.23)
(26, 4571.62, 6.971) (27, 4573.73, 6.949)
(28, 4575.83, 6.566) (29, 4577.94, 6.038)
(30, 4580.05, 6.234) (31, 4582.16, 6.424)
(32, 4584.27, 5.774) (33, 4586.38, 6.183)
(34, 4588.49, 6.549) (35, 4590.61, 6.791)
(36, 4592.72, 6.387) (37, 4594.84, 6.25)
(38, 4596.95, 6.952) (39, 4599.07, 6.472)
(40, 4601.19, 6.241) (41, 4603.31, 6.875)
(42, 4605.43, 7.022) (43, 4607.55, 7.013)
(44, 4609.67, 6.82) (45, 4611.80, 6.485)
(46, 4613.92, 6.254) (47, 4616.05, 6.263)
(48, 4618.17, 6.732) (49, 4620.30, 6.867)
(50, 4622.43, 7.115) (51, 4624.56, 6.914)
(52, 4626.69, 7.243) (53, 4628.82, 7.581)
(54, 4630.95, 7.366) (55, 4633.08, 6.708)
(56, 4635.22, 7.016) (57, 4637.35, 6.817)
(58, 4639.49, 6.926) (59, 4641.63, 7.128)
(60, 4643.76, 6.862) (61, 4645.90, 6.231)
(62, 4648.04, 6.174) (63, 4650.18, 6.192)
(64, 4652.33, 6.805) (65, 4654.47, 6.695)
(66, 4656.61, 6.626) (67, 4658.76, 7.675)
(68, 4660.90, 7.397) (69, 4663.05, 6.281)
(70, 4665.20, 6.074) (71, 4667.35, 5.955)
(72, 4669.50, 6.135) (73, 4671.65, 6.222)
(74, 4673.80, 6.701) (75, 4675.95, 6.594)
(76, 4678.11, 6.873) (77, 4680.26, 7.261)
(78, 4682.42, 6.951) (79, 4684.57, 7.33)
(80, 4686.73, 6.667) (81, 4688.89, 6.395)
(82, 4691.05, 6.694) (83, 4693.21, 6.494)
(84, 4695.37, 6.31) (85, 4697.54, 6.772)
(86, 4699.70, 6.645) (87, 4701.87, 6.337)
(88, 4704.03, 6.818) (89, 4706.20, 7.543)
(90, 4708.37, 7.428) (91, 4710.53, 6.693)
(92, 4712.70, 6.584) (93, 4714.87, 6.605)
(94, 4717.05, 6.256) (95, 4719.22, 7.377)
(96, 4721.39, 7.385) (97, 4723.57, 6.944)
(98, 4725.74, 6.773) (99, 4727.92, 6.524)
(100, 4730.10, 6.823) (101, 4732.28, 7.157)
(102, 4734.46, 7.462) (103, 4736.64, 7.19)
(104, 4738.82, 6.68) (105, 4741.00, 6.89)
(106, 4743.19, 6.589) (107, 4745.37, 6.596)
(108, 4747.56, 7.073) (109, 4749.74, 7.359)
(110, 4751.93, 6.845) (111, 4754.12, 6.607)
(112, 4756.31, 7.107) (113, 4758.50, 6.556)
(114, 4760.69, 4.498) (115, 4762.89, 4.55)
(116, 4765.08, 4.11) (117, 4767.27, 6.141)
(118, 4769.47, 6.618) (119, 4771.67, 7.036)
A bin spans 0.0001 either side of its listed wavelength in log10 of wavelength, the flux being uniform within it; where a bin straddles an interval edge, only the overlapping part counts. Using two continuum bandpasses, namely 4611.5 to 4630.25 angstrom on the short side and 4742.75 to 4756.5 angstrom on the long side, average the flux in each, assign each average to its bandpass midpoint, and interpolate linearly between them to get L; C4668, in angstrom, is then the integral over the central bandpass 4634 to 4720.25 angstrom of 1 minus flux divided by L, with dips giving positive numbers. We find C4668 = 1.9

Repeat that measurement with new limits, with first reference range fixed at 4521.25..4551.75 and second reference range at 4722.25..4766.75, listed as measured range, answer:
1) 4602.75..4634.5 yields -2.7 angstrom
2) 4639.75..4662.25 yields -1.3 angstrom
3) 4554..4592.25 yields -2.4 angstrom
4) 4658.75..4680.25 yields -0.5 angstrom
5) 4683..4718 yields -1.5 angstrom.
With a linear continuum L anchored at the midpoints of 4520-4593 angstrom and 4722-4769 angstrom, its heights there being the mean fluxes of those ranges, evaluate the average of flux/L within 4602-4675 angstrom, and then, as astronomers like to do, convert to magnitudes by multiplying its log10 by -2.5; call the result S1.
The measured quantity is -0.04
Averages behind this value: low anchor 6.5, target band 6.74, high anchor 6.51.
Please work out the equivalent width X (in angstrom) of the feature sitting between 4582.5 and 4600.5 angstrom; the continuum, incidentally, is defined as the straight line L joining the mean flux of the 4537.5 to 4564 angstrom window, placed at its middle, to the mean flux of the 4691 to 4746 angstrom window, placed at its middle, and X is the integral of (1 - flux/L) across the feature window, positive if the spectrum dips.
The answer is 0.7 angstrom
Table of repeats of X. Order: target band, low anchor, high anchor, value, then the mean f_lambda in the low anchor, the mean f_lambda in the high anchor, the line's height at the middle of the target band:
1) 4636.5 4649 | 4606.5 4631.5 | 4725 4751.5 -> 0.4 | 6.88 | 6.93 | 6.89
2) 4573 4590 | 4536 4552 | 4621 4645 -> 0.7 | 6.27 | 7.05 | 6.6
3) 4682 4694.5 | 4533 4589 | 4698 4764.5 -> -0.1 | 6.53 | 6.71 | 6.66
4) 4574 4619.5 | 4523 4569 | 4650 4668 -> 0.4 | 6.46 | 6.67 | 6.55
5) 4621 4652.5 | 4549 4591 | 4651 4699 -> -1.0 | 6.64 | 6.67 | 6.66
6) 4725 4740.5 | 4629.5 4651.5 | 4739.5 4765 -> -1.3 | 6.76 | 6.34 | 6.41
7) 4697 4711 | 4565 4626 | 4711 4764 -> -0.5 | 6.6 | 6.68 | 6.66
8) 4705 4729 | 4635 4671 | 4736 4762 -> -1.0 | 6.63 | 6.64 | 6.64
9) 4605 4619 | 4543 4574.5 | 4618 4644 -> 0.6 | 6.7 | 7.04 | 6.95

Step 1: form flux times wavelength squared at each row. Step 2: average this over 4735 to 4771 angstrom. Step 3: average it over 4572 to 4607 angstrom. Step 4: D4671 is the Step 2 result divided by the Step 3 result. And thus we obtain 1.05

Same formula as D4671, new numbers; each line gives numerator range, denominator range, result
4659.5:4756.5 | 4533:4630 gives 1.08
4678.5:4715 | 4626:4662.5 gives 1.01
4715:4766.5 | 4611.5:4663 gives 1.01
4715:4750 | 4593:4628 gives 1.09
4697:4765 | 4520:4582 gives 1.11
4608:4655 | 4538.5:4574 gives 1.05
